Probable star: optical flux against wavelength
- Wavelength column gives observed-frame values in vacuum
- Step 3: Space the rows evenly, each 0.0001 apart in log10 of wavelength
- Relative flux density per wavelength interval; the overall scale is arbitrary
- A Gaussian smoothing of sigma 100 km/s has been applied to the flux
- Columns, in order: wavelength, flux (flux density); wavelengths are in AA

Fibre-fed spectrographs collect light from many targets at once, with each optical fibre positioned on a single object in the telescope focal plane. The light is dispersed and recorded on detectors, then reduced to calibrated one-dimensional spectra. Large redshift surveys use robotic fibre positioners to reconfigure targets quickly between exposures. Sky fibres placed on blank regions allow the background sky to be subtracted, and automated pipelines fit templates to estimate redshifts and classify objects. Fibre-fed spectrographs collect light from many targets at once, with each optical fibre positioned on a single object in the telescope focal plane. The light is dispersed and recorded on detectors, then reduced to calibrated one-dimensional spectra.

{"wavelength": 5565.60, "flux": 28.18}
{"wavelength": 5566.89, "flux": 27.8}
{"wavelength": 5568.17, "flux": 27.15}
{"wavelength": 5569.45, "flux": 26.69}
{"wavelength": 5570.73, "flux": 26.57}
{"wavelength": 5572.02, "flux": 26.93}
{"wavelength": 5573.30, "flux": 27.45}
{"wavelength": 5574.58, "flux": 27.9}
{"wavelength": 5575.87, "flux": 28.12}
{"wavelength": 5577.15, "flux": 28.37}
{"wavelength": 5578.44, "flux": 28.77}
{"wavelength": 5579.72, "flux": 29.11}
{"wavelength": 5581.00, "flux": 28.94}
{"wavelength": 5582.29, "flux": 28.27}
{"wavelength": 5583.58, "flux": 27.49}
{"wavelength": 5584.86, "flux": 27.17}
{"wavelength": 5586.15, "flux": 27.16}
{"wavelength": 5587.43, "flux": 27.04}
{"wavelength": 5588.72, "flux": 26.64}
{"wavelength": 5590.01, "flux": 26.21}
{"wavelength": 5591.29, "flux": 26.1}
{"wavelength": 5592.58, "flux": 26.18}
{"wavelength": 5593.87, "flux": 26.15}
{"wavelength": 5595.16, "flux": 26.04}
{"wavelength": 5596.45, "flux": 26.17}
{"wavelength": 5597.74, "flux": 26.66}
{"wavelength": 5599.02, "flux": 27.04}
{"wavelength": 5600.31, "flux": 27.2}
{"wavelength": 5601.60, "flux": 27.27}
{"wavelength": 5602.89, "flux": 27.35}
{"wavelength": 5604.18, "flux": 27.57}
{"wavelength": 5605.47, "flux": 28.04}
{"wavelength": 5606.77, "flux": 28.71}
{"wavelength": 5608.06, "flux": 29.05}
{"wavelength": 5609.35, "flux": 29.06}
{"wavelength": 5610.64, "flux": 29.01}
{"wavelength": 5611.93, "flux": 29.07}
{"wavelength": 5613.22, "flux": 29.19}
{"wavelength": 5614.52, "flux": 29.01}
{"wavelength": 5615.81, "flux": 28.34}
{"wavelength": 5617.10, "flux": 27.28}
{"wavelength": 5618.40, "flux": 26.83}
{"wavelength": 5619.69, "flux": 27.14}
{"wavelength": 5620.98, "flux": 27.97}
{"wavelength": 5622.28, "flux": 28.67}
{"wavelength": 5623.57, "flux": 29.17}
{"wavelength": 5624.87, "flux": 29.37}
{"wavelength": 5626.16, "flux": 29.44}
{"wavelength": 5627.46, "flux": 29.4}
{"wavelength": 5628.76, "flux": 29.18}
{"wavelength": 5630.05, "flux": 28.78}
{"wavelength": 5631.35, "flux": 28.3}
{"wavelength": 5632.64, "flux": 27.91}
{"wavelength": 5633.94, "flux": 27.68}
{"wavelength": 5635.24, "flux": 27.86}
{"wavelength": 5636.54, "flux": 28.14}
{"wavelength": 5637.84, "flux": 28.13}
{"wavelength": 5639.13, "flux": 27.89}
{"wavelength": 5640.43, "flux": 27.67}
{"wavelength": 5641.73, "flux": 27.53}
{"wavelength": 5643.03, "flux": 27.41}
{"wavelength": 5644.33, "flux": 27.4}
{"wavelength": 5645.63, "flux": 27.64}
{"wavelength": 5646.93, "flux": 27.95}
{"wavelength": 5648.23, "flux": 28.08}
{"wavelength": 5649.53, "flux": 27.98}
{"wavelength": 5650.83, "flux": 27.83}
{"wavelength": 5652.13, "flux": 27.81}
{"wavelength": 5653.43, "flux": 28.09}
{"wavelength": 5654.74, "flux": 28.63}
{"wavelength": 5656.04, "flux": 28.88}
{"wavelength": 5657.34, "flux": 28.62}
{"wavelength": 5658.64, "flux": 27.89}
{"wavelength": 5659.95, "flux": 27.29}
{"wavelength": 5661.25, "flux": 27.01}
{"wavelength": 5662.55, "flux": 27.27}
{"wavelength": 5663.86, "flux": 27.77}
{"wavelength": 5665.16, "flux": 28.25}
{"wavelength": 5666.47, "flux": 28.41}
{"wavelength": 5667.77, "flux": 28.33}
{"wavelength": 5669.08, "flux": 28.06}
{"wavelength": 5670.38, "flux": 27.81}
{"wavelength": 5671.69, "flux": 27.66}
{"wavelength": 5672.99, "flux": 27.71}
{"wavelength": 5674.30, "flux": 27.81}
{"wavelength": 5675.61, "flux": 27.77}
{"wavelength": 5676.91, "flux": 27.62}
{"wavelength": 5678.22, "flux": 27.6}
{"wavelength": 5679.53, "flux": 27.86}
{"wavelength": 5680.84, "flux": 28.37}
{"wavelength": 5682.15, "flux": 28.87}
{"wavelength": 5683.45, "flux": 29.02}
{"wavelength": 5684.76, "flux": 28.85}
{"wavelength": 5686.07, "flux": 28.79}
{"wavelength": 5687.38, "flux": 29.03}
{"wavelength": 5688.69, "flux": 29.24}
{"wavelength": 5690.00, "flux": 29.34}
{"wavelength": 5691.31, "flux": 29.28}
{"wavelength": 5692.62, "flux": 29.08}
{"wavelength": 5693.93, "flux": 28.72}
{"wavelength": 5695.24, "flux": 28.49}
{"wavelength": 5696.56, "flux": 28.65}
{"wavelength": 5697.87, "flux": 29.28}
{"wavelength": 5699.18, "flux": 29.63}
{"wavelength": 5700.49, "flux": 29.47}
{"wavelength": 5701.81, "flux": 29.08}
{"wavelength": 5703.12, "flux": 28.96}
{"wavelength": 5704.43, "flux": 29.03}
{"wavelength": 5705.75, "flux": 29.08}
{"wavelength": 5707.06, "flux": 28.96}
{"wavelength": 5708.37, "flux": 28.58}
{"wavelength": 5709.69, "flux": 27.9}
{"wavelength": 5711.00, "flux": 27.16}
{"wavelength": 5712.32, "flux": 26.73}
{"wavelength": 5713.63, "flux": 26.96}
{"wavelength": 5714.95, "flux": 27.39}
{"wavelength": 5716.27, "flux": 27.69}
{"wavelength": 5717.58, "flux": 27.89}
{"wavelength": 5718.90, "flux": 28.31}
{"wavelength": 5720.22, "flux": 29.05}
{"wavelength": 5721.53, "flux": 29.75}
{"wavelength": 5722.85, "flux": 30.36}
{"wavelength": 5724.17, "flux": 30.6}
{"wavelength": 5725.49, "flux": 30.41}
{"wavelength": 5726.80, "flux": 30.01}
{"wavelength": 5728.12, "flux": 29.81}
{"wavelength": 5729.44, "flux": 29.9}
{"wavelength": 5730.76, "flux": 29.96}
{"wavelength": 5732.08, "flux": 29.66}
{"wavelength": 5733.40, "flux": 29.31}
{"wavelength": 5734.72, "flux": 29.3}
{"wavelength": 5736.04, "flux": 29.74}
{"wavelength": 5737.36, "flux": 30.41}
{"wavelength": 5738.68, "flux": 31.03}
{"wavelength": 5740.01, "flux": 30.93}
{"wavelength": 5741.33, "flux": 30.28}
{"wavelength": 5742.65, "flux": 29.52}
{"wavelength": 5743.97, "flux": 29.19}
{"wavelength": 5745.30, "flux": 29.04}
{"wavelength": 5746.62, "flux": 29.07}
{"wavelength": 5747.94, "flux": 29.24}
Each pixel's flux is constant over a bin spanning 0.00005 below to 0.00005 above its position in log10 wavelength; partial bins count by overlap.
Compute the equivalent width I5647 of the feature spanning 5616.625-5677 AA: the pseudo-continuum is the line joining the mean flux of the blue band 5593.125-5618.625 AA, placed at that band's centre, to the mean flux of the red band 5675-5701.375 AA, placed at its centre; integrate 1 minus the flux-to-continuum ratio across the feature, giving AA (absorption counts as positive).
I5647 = 0.5 AA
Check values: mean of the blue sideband 27.8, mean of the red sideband 28.8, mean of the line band 28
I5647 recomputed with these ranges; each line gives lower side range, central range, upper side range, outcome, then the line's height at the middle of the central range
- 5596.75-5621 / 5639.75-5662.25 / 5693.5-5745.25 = 0.45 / 28.4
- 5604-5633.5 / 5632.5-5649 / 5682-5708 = 0.52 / 28.7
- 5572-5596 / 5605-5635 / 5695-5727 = -0.84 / 27.8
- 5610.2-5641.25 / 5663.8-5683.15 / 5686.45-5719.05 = 0.32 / 28.5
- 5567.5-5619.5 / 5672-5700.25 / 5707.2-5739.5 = 0.03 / 28.7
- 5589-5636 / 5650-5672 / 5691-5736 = 0.33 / 28.4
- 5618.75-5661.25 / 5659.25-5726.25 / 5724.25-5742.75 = 1.72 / 29.2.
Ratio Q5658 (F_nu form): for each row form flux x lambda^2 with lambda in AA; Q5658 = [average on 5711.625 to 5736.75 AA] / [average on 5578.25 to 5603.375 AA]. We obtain 1.12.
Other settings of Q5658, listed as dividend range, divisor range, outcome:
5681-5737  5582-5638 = 1.08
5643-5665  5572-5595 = 1.04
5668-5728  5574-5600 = 1.09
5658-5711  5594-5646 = 1.04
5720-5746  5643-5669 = 1.10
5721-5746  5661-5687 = 1.09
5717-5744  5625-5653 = 1.09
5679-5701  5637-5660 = 1.05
